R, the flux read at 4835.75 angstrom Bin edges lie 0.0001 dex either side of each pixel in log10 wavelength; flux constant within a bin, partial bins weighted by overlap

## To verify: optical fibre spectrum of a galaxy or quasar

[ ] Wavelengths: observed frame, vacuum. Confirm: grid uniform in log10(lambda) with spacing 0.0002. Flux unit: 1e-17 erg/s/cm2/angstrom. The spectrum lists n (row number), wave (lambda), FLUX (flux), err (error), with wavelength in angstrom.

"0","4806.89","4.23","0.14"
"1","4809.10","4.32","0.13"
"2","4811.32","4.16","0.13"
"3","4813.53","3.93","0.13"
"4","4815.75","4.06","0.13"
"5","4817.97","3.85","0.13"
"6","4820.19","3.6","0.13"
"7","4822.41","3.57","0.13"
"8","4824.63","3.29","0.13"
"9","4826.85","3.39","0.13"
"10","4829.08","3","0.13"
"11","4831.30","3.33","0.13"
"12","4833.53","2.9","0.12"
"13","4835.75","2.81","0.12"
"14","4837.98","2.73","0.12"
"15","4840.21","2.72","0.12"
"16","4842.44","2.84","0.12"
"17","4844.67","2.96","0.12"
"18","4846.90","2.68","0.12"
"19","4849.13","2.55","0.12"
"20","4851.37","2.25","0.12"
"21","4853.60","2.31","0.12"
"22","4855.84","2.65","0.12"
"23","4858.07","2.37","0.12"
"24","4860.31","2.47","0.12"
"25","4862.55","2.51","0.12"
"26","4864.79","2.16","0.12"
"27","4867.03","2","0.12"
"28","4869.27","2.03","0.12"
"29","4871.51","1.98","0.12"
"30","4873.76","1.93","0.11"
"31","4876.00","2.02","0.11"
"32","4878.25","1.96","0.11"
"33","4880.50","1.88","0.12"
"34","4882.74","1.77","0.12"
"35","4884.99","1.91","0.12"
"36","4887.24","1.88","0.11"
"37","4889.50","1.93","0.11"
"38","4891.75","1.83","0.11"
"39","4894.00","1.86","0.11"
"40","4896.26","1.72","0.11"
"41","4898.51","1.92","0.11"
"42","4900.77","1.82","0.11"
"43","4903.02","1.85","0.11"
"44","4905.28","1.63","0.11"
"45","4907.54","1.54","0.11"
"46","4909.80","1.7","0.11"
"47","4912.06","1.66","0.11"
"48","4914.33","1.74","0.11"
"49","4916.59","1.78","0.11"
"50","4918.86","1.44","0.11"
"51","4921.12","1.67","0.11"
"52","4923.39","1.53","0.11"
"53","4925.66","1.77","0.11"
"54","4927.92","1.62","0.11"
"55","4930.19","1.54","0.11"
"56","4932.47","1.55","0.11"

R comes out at 2.81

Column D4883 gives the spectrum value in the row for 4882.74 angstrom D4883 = 1.77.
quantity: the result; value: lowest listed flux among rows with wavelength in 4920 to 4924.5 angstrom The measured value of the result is 1.53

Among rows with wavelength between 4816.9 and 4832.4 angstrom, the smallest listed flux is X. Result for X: 3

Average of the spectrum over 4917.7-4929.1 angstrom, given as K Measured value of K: 1.61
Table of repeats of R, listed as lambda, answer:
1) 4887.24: 1.88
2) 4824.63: 3.29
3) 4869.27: 2.03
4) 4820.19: 3.6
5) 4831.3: 3.33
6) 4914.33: 1.74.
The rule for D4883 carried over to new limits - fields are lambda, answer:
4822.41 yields 3.57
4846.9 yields 2.68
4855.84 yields 2.65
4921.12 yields 1.67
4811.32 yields 4.16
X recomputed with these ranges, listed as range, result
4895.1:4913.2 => 1.54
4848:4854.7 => 2.25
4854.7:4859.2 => 2.37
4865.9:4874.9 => 1.93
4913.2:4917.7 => 1.74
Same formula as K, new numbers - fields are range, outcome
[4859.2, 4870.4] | 2.23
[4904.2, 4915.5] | 1.65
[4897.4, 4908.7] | 1.75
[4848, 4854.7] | 2.37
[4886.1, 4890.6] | 1.9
